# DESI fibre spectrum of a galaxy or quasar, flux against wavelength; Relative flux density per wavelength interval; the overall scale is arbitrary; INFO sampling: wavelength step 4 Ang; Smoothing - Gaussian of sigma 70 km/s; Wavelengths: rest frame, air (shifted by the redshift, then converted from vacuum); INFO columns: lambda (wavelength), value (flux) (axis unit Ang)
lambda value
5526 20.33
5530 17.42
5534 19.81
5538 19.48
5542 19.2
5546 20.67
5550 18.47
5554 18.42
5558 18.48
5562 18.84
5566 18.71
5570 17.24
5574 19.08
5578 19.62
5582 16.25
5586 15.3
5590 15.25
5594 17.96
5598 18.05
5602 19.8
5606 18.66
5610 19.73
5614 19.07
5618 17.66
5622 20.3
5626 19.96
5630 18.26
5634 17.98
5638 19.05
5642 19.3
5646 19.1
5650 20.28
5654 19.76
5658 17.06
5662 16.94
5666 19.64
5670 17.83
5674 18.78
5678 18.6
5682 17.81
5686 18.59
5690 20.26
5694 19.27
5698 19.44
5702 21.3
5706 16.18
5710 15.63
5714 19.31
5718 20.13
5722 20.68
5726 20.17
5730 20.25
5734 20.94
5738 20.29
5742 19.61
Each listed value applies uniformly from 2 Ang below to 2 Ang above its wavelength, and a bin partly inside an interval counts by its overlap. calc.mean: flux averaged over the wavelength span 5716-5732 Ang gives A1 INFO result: 20.3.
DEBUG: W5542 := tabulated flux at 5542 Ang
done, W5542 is 19.2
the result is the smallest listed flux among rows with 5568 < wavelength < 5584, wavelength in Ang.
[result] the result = 16.25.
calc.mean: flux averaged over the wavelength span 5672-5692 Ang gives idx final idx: 18.8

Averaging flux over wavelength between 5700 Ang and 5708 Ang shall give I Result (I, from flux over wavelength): 18.7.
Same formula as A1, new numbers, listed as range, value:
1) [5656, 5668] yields 17.9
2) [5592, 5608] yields 18.6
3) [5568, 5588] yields 17.5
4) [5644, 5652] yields 19.7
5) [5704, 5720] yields 17.8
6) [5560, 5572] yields 18.3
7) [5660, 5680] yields 18.4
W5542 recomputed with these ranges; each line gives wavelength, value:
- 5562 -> 18.84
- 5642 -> 19.3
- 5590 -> 15.25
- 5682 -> 17.81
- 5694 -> 19.27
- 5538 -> 19.48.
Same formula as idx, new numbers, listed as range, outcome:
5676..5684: 18.2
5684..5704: 19.8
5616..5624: 19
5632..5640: 18.5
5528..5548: 19.3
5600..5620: 19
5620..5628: 20.1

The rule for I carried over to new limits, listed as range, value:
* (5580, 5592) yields 15.6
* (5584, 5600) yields 16.6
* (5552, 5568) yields 18.6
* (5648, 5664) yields 18.5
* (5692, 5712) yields 18.4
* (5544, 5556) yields 19.2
